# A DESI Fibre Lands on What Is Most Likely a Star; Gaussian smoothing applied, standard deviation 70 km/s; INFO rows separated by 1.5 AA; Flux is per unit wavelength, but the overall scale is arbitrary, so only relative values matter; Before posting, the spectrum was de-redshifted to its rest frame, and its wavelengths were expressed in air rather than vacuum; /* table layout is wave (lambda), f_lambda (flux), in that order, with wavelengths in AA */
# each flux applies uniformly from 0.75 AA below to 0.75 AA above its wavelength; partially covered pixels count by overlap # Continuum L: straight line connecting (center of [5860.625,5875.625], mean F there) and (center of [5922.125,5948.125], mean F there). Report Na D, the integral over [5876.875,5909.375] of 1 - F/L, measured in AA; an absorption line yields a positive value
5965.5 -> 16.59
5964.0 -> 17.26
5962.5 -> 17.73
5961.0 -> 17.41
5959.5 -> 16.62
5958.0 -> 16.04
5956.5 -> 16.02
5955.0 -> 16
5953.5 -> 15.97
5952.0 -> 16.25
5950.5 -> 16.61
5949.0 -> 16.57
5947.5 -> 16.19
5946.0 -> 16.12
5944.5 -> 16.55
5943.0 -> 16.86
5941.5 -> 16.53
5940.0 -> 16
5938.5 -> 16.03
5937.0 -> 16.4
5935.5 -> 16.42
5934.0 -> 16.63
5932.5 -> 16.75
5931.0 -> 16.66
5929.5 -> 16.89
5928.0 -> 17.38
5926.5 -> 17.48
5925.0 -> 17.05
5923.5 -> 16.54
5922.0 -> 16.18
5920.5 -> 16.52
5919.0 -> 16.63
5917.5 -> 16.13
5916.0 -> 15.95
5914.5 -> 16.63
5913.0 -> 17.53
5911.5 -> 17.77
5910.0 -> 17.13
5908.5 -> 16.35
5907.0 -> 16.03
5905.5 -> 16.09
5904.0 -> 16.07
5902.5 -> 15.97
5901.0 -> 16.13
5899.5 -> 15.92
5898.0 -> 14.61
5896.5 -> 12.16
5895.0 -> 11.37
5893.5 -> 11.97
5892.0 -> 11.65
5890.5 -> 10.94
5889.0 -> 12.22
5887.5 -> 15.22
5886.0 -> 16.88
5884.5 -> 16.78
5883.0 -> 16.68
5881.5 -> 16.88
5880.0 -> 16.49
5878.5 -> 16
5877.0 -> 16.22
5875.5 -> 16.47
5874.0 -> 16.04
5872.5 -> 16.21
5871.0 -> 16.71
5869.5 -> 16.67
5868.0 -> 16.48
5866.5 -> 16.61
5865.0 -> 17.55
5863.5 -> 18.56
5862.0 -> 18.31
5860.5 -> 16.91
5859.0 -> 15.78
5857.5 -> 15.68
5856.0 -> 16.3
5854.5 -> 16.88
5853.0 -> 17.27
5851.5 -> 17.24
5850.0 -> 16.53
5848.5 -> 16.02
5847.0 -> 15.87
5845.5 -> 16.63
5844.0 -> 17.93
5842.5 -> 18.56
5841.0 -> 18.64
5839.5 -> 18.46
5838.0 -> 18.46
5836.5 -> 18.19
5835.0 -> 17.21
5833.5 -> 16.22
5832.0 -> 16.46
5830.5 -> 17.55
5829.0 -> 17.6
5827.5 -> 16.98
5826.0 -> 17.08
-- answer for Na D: 3.70 AA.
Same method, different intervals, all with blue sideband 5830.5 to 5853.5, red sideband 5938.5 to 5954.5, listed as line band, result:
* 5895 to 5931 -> 0.9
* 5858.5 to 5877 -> 0.3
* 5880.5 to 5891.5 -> 1.2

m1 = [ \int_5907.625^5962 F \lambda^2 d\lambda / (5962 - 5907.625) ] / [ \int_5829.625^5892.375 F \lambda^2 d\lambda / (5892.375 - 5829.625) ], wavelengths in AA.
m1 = 1.03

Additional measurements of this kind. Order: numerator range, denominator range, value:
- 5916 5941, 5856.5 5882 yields 1.01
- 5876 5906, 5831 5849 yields 0.87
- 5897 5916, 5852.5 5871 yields 0.98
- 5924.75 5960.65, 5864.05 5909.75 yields 1.09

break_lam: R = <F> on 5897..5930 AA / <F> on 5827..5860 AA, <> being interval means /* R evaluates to 0.96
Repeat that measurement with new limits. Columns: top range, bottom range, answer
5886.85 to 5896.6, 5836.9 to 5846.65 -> 0.68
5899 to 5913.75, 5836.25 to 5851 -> 0.94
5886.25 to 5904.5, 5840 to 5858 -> 0.81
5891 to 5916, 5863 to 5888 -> 0.91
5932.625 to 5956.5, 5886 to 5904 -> 1.19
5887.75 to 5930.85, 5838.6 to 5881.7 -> 0.92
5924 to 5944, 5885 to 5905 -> 1.19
